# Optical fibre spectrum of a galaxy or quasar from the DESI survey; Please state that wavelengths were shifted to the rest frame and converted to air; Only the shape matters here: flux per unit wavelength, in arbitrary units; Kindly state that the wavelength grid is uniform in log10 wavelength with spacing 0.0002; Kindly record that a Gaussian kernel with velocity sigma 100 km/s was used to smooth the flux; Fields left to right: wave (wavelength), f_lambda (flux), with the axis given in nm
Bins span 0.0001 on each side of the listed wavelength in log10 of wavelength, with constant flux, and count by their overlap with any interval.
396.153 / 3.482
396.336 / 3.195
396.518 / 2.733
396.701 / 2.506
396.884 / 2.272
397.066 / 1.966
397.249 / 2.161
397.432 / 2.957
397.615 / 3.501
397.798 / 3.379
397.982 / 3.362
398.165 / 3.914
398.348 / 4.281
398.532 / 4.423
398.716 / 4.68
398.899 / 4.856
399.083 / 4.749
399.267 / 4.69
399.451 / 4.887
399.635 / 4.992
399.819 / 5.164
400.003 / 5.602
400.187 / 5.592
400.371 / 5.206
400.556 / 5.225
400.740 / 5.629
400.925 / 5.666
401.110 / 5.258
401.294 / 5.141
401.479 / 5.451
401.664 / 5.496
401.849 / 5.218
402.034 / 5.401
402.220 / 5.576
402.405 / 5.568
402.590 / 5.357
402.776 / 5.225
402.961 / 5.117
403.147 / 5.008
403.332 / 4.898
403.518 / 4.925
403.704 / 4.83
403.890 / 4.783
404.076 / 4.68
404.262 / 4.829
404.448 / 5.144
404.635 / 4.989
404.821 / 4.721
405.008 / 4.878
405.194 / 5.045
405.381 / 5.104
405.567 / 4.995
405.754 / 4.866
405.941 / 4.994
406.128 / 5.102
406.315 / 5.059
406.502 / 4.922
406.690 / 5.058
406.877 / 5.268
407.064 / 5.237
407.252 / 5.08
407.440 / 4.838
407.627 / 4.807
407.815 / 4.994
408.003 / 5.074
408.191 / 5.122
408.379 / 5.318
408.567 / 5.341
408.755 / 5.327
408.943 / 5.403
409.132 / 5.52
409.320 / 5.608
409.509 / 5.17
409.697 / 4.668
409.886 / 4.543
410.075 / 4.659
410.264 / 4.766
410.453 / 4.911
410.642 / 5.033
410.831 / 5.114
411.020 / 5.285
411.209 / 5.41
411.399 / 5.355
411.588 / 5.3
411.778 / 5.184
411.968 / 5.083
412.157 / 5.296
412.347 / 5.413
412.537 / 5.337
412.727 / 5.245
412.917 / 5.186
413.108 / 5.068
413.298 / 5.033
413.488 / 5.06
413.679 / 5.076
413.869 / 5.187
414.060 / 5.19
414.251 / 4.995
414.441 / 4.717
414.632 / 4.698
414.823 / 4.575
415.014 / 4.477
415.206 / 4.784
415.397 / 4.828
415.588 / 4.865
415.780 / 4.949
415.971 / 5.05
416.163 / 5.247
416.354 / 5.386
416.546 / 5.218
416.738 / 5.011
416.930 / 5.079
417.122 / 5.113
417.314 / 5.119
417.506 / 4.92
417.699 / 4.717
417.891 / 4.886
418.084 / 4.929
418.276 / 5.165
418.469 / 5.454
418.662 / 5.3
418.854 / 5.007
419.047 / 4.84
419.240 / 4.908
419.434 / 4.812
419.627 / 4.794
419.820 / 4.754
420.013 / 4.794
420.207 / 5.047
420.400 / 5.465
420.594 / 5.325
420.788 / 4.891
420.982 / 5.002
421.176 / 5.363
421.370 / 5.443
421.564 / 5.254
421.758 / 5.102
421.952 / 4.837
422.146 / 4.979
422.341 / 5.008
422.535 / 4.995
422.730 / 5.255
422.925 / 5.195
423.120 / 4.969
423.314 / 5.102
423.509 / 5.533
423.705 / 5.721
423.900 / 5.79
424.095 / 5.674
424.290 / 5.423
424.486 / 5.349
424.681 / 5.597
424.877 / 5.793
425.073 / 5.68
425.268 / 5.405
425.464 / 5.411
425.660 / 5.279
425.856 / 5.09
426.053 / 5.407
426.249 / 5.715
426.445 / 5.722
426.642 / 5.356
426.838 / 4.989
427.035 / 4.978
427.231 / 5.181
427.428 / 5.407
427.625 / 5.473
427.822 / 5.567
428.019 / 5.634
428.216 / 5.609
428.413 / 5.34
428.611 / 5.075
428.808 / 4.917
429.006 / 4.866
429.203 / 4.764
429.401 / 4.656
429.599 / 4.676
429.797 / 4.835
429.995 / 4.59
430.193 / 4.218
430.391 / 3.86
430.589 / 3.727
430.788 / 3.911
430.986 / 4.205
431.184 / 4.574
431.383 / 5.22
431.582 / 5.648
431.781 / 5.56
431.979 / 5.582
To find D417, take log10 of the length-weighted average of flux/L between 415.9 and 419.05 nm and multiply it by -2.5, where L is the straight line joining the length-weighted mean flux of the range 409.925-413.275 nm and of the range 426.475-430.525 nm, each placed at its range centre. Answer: 0.00 mag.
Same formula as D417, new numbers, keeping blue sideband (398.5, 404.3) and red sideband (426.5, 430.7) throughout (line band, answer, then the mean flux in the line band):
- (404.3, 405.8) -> 0.03 mag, 4.97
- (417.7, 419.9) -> 0.01 mag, 4.98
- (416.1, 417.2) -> -0.03 mag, 5.18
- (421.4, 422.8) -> -0.02 mag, 5.08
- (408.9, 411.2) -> 0.00 mag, 5.06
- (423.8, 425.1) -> -0.13 mag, 5.61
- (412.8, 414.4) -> -0.01 mag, 5.09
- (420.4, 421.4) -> -0.04 mag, 5.21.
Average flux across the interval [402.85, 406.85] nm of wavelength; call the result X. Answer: 4.96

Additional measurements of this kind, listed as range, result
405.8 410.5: 5.07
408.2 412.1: 5.15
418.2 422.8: 5.07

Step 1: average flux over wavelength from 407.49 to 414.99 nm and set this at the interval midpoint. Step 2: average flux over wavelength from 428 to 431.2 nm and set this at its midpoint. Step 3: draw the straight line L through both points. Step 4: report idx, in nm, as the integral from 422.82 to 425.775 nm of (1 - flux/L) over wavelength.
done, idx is -0.42 nm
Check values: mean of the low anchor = 5.1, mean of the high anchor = 4.65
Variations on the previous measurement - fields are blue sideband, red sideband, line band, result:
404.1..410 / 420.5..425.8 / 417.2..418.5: 0.055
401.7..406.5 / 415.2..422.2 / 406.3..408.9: -0.029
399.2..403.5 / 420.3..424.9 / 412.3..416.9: 0.227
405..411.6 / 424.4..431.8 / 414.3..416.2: 0.103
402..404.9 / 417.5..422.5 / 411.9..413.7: -0.049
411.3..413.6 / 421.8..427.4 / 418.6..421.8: 0.139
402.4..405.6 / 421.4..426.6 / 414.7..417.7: 0.145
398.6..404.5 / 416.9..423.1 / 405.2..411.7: 0.022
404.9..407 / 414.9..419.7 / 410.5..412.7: -0.104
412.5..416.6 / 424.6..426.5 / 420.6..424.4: 0.088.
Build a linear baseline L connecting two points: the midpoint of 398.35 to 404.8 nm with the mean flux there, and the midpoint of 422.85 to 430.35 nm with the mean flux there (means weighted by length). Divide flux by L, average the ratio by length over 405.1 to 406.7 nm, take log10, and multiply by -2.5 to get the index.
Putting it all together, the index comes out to 0.03 mag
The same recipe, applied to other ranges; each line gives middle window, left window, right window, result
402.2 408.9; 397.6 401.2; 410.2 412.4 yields -0.01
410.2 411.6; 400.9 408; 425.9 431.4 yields -0.02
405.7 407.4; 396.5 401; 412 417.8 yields -0.10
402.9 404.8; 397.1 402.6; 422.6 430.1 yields -0.02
